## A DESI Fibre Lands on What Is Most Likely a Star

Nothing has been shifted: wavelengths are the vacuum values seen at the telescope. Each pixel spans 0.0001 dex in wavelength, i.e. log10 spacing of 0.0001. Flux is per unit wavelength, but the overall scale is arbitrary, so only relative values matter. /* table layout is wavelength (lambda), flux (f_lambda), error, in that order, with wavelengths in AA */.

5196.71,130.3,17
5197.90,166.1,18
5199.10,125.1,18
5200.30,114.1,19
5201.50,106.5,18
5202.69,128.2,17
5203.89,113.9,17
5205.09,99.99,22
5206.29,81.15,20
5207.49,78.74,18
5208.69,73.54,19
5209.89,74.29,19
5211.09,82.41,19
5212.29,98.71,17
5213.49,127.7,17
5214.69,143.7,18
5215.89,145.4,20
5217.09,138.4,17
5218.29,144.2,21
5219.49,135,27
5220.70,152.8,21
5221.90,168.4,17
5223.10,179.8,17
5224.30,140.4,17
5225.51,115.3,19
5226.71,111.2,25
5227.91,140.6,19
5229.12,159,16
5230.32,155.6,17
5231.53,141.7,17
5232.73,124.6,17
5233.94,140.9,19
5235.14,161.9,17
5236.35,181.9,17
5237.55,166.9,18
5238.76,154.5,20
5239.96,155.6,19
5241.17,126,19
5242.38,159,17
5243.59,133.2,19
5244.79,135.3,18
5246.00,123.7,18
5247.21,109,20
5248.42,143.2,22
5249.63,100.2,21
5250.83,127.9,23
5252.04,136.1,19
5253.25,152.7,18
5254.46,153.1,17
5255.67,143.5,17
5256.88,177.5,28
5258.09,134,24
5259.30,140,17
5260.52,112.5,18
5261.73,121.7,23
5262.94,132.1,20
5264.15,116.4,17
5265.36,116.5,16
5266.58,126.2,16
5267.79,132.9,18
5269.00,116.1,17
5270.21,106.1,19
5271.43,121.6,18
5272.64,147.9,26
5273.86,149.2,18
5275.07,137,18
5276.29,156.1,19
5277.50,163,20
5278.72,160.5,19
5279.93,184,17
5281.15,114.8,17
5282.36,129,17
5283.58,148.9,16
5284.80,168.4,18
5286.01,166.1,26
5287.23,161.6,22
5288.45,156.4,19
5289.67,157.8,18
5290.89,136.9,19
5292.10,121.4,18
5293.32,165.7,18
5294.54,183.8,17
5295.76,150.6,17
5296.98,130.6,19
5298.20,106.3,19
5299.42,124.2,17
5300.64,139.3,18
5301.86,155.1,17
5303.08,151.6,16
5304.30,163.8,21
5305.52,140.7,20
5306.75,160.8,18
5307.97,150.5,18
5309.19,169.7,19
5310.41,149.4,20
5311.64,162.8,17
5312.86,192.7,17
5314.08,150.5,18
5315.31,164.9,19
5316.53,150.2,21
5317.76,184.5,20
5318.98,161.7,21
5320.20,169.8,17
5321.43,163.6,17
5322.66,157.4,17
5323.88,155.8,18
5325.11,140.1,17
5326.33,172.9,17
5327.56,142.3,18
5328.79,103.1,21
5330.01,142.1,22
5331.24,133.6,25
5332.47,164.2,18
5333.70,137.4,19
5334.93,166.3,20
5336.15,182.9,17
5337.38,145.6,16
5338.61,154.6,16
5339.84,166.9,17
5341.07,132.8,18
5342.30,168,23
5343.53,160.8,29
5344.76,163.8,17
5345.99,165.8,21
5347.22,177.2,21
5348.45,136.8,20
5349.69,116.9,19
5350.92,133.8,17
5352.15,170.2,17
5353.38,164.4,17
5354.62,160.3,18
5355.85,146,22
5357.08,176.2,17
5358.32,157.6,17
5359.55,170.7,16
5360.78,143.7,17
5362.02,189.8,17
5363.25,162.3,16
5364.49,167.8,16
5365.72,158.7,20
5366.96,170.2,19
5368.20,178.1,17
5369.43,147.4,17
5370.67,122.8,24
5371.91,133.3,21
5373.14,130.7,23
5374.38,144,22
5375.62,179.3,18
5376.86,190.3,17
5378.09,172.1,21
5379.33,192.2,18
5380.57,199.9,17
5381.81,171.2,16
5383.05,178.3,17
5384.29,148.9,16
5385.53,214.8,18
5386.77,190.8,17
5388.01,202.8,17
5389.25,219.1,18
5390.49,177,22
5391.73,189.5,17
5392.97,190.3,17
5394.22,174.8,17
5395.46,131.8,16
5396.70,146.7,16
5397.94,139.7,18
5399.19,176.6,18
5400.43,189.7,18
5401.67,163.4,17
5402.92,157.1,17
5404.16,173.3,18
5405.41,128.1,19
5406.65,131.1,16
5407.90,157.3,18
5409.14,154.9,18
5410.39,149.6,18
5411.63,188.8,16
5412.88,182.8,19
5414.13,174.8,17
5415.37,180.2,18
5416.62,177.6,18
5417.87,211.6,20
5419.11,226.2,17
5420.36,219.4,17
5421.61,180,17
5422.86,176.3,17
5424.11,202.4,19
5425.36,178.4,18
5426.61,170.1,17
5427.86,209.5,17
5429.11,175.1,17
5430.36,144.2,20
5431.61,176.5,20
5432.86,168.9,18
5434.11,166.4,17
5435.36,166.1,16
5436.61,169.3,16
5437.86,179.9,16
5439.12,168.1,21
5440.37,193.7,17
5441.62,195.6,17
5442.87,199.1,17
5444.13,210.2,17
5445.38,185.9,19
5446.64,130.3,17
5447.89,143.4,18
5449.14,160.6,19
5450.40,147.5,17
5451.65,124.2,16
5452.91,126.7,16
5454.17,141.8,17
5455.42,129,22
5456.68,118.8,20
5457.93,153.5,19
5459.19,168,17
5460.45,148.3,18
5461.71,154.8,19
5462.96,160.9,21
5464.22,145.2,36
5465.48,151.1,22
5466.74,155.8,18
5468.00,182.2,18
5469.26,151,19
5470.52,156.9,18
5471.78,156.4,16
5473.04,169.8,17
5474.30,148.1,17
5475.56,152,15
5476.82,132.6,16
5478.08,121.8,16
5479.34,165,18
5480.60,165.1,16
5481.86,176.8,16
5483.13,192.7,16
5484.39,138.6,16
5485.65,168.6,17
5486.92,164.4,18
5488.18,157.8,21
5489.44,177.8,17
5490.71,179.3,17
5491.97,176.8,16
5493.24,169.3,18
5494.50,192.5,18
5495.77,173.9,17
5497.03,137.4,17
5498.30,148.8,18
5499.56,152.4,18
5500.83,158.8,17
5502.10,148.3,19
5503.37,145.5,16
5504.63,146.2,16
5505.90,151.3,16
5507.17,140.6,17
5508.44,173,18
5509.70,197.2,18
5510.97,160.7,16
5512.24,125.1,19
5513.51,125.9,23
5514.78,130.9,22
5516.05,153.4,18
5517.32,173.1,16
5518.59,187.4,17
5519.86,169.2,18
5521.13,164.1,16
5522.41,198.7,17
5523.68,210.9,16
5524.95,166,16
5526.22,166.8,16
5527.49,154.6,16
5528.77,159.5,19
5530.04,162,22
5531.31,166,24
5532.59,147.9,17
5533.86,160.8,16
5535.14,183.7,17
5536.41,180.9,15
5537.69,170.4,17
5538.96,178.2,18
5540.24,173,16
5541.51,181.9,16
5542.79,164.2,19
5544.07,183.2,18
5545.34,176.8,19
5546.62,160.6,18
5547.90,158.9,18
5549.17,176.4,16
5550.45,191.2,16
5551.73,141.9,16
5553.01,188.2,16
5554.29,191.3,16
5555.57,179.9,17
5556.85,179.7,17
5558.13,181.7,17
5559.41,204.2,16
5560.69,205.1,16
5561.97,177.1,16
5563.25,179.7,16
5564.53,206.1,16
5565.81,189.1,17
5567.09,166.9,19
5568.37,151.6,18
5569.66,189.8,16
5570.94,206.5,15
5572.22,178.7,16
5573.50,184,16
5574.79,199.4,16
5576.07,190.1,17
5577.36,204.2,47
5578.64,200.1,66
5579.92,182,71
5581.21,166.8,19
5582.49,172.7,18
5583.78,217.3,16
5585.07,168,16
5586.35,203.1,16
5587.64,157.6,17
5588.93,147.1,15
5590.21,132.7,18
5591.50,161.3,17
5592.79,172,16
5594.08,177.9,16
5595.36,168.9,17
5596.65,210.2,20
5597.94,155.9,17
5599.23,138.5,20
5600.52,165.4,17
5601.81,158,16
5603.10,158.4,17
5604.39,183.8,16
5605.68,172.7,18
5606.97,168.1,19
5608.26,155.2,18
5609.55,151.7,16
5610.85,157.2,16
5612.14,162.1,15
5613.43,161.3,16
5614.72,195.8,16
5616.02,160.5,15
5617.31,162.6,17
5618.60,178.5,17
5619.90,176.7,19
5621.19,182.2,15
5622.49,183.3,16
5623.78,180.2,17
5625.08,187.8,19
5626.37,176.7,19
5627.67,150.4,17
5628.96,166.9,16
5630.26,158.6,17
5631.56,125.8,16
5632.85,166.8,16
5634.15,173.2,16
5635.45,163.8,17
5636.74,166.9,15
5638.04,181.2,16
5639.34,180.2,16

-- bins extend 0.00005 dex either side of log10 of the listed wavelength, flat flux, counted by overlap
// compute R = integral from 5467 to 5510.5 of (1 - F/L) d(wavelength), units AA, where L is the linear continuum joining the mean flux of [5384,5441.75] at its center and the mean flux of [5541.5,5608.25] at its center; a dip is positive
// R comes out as 3.92 AA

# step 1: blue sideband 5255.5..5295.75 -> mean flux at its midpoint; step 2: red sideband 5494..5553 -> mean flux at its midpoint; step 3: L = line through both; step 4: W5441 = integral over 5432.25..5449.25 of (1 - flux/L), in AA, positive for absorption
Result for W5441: -1.85 AA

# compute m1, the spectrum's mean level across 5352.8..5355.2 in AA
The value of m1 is 162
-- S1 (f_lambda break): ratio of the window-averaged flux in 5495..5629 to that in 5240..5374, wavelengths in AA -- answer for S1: 1.15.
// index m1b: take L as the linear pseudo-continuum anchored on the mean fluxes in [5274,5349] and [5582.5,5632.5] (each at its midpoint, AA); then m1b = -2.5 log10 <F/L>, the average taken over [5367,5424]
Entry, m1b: -0.098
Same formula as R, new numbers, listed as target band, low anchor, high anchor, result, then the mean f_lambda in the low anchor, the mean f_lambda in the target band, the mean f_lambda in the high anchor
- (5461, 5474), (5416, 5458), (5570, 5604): 1.1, 172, 158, 176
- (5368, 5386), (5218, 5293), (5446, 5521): -2.1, 142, 166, 155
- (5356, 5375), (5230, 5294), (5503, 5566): -0.5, 142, 157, 171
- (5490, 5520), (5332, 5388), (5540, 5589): 3.0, 163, 159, 182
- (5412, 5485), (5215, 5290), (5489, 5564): -2.5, 142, 167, 169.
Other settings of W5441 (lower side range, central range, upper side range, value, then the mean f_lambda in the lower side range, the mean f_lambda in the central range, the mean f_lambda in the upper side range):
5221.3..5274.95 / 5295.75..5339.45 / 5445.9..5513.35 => -2.8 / 138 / 153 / 155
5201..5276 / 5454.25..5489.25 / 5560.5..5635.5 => 0.8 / 132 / 155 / 173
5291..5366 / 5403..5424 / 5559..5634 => -1.9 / 155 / 176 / 174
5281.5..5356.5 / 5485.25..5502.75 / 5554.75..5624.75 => 0.4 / 153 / 165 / 176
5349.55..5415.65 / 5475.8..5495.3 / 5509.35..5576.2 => 0.7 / 166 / 165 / 174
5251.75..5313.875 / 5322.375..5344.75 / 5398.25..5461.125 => 0.2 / 145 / 152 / 169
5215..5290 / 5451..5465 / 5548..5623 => 1.7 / 142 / 143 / 176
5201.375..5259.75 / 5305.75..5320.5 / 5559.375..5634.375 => -2.2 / 133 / 163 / 174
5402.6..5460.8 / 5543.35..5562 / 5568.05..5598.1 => -0.2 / 169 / 180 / 180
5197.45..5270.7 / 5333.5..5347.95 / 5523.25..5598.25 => -1.4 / 131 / 161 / 177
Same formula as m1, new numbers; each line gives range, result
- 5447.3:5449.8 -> 152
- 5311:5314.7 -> 168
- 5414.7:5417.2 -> 179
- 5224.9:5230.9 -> 136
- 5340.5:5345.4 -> 157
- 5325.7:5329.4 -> 140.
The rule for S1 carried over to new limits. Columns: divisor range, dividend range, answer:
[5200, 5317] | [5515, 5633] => 1.25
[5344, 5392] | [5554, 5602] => 1.08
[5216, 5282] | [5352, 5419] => 1.20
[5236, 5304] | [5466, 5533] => 1.14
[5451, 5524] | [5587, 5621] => 1.05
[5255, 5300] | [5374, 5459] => 1.22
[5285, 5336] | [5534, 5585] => 1.19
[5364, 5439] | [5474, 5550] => 0.95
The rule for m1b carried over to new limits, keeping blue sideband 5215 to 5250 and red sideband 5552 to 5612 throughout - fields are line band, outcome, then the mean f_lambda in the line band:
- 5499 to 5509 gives 0.12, 152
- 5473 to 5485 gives 0.08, 156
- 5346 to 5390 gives -0.07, 166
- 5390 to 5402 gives -0.06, 168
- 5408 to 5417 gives -0.07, 172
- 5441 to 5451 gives -0.05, 172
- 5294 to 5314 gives -0.01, 152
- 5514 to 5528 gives 0.01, 170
